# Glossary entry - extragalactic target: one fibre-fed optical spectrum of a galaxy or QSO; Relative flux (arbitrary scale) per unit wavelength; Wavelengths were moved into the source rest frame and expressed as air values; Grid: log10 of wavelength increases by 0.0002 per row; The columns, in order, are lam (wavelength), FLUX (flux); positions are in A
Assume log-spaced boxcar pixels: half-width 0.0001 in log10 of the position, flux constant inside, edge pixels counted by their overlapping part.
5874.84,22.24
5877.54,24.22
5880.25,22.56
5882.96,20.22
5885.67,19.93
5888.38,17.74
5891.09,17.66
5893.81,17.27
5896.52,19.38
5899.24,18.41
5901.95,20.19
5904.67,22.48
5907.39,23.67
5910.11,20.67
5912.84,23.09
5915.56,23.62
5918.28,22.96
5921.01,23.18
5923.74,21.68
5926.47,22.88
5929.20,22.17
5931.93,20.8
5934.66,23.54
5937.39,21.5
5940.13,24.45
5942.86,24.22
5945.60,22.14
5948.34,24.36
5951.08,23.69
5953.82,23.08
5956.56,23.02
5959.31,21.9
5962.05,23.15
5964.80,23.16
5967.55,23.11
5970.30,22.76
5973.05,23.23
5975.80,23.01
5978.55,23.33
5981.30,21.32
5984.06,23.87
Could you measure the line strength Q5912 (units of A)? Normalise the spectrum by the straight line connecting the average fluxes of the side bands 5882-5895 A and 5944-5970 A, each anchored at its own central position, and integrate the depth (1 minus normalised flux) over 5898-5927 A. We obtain -2.8 A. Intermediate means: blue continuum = 18.5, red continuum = 23.1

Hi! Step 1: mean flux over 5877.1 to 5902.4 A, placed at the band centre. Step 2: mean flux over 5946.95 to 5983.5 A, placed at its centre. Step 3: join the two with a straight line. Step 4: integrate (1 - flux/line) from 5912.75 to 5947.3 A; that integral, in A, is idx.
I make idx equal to -2.2 A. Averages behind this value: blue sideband 19.6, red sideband 23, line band 22.8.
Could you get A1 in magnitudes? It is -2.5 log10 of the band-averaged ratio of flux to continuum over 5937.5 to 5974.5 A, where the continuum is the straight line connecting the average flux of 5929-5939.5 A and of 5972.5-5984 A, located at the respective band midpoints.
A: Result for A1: -0.03 mag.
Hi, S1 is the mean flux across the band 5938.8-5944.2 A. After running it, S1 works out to 24.4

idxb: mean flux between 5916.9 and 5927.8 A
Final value 22.7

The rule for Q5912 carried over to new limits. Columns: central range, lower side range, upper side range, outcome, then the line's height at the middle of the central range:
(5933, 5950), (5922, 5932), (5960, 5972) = -0.7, 22.4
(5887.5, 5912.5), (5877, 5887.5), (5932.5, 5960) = 2.3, 21.9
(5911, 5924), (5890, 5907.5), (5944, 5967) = -1.4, 20.8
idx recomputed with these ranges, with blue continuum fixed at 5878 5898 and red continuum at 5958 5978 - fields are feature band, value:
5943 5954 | -0.7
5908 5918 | -1.0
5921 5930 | -0.6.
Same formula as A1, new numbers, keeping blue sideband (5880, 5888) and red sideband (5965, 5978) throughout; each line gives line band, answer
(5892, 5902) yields 0.12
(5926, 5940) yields -0.02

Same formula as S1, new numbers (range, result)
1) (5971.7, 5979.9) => 23.2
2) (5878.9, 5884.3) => 21.4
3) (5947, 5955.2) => 23.7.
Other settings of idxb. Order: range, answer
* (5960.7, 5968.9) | 23.1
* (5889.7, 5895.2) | 17.5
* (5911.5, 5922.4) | 23.2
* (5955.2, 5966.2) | 22.8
